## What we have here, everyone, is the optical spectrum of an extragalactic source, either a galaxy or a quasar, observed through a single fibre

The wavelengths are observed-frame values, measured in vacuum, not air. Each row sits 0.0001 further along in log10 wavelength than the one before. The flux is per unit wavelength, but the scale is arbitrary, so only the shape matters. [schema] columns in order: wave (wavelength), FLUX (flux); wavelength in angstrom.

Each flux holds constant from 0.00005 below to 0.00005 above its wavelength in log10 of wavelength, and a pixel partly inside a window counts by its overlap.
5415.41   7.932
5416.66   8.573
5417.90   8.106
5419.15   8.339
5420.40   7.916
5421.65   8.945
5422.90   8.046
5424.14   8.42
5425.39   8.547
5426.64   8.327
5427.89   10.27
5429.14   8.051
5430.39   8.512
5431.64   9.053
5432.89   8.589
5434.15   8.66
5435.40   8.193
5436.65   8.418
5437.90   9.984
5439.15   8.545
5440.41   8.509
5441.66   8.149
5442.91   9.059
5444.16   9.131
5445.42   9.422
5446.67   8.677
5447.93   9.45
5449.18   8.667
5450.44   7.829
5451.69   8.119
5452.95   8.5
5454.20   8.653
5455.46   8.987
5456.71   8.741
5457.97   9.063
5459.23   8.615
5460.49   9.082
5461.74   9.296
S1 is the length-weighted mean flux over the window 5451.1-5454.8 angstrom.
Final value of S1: 8.43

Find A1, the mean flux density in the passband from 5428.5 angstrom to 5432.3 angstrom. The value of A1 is 8.55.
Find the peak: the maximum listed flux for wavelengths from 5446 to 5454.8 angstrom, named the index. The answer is 9.45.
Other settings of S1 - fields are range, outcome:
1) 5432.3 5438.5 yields 8.76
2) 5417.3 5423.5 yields 8.26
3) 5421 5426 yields 8.49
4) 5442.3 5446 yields 9.19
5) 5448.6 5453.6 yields 8.28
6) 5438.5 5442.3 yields 8.42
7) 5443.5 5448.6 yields 9.16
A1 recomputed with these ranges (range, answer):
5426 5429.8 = 8.88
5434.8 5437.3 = 8.34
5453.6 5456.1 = 8.83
